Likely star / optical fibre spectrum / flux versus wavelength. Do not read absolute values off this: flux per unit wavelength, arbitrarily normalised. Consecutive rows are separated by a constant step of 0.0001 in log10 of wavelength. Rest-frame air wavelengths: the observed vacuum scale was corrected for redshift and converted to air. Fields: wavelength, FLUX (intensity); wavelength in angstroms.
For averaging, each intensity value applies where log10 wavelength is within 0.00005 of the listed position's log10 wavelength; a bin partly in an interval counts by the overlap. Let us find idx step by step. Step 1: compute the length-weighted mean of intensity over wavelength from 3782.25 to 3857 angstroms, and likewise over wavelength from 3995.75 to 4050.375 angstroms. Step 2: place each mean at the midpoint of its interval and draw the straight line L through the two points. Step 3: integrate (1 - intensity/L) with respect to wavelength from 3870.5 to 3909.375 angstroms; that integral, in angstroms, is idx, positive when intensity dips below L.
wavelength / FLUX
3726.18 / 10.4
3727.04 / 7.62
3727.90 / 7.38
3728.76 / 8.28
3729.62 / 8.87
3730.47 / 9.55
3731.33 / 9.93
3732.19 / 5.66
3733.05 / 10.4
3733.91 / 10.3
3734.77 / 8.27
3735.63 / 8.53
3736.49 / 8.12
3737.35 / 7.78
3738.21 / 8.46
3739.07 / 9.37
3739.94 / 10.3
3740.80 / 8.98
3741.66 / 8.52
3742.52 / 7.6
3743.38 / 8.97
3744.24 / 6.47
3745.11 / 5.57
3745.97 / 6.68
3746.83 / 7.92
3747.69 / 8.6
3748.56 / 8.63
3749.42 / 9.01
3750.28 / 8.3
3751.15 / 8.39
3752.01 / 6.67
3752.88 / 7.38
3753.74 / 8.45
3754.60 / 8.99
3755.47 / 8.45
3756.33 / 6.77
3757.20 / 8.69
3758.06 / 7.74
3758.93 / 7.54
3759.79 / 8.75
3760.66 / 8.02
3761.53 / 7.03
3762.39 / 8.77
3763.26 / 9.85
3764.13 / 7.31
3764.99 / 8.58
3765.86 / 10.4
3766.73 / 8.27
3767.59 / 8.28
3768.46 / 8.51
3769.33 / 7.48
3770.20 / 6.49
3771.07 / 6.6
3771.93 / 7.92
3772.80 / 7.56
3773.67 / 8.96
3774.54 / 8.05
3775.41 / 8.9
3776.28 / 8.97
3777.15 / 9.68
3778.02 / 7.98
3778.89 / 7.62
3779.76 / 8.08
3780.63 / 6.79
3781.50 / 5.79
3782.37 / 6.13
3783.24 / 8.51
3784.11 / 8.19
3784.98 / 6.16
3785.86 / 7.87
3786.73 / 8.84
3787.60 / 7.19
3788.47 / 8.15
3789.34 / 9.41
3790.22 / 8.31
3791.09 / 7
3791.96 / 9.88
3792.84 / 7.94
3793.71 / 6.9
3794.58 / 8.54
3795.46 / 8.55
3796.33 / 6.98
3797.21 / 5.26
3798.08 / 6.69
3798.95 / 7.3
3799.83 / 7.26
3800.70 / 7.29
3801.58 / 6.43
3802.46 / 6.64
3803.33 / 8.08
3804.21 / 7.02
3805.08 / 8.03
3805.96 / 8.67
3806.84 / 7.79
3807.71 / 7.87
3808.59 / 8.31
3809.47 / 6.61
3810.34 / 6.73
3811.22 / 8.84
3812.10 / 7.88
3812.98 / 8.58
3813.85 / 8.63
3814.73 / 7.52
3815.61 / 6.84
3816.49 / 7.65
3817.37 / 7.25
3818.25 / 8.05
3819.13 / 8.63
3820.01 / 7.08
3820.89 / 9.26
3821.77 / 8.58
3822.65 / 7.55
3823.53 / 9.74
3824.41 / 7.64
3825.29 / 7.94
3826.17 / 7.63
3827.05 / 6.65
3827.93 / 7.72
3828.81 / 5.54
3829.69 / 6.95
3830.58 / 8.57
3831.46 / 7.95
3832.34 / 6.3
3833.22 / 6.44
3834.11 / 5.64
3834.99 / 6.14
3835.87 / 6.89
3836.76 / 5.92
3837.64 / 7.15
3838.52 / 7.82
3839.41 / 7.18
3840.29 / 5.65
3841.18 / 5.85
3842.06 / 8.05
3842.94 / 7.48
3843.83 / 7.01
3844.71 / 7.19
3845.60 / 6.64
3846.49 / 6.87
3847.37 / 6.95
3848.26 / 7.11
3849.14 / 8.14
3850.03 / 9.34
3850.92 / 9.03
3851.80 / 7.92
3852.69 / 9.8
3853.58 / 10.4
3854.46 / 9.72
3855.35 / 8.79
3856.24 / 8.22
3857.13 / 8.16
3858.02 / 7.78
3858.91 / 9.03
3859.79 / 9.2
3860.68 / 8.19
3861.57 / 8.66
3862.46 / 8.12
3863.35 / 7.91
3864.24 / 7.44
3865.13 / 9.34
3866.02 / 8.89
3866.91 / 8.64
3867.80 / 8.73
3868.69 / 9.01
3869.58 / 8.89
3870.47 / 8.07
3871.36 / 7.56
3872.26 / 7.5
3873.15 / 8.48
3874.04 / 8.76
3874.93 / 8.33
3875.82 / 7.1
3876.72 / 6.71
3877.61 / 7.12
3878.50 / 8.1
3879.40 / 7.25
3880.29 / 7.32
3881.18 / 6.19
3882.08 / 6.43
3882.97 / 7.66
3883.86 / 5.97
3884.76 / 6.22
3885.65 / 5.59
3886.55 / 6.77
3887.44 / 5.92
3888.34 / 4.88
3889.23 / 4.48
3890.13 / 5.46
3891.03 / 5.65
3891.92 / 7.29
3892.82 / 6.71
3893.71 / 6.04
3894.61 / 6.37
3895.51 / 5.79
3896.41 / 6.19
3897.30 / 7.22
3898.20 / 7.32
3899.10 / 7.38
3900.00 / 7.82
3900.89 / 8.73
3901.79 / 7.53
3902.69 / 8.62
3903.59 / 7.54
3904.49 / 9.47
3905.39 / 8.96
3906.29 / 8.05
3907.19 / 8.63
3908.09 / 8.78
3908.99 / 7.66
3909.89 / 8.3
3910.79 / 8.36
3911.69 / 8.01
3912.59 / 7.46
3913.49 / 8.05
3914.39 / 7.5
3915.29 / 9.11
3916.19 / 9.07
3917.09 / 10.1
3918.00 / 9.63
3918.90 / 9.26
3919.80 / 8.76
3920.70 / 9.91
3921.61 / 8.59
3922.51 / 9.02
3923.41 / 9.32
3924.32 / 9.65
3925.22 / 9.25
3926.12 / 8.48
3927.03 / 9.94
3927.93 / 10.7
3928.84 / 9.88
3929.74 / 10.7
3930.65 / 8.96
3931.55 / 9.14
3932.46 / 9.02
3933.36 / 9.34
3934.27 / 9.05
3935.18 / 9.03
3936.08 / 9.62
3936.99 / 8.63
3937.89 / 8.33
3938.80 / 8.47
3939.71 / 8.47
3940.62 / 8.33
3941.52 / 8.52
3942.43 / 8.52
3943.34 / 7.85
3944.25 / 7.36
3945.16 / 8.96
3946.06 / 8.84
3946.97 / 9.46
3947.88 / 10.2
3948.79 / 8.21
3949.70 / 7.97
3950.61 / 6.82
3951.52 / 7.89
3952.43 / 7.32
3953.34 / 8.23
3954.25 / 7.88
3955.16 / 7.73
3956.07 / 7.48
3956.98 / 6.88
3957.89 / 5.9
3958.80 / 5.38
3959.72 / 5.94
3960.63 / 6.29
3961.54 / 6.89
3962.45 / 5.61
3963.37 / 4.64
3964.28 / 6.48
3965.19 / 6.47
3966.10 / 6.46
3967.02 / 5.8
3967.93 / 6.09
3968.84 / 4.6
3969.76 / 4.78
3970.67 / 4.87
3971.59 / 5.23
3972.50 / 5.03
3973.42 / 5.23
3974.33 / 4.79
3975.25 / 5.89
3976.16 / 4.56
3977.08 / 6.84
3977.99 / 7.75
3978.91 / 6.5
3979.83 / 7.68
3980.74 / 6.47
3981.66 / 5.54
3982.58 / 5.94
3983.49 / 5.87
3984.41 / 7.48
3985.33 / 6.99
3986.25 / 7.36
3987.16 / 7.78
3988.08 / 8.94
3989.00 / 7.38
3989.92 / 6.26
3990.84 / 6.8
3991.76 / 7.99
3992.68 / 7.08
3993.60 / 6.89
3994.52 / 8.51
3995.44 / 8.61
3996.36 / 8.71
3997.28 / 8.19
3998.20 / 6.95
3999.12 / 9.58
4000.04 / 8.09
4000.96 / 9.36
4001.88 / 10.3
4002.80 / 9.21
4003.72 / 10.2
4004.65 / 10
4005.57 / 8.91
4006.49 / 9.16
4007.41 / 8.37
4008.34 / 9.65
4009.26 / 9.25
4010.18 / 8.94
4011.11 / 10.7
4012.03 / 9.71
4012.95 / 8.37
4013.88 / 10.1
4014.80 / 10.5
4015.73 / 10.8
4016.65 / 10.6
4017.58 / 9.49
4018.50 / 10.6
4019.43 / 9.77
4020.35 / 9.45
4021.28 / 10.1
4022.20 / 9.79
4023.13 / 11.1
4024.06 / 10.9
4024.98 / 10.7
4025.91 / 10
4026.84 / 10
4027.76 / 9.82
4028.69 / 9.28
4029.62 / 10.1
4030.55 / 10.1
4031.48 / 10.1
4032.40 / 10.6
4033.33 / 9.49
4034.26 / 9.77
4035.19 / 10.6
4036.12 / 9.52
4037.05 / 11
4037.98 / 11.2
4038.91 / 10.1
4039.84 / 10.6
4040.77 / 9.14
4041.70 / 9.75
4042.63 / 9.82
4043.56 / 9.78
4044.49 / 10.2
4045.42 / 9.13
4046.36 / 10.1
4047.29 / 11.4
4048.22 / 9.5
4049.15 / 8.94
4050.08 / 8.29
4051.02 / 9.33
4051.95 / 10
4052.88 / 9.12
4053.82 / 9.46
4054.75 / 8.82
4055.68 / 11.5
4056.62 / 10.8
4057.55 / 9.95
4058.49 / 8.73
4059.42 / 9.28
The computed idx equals 5.6 angstroms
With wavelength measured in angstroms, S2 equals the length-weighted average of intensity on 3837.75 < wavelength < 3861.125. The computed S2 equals 7.97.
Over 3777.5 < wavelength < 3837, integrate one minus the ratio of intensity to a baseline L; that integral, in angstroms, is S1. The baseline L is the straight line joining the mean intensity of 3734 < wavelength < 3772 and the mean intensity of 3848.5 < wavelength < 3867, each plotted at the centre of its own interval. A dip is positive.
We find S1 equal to 6.2 angstroms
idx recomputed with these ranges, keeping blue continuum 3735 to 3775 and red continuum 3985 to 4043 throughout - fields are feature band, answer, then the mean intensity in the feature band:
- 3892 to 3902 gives 2.0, 7.01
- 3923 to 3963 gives 3.1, 8.31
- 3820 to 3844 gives 3.6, 7.23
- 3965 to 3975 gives 4.1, 5.37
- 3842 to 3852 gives 1.1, 7.63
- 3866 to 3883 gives 1.7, 7.81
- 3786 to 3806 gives 1.6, 7.65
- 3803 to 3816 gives 0.9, 7.83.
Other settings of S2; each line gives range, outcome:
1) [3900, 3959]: 8.57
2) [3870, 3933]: 7.89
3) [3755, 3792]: 8.01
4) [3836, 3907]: 7.55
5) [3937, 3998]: 7.04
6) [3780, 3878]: 7.74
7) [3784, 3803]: 7.57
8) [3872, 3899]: 6.7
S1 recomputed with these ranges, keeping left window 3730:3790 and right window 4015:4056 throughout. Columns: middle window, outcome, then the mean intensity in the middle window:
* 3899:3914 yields 1.5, 8.21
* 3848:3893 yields 5.8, 7.73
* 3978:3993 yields 4.1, 7.02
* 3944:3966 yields 5.1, 7.27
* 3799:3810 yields 1.2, 7.49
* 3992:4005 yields 1.4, 8.67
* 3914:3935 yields -0.2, 9.32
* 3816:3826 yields 0.5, 8.1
